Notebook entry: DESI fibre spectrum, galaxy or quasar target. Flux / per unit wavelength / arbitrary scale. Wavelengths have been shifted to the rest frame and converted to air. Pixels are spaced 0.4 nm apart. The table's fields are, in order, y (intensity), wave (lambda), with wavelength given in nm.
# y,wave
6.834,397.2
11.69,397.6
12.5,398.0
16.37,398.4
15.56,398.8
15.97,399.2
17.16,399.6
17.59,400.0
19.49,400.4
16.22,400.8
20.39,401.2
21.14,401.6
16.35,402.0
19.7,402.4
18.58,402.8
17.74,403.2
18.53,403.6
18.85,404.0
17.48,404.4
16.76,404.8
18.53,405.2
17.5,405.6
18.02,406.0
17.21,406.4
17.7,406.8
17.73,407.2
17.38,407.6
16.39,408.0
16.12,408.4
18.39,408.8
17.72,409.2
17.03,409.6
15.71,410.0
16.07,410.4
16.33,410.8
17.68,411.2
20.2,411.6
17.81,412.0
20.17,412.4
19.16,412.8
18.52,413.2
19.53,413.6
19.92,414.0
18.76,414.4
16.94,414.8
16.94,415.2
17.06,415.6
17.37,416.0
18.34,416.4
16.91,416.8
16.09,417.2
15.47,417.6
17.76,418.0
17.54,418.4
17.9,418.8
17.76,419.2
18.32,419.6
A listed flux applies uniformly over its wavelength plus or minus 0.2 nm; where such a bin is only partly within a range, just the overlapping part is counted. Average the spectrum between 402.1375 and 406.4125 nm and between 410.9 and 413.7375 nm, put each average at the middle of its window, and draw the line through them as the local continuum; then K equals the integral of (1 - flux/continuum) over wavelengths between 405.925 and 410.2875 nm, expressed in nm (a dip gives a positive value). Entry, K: 0.31 nm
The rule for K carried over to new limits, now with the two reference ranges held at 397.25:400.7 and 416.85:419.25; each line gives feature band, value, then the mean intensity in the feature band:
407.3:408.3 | -0.05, 16.9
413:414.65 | -0.24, 19.1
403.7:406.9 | -0.37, 17.8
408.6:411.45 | -0.12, 17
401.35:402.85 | -0.32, 19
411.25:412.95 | -0.27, 19.2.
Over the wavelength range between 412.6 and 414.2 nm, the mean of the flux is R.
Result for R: 19.3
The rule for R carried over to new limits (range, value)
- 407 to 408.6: 16.9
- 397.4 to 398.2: 12.1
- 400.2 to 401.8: 19.3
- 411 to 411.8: 18.9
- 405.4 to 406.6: 17.6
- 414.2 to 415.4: 17.5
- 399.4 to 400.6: 18.1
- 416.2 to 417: 17.6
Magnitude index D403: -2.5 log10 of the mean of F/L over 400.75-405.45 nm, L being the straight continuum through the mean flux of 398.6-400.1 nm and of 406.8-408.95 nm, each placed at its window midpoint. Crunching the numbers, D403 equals -0.099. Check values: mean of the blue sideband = 16.5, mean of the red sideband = 17.2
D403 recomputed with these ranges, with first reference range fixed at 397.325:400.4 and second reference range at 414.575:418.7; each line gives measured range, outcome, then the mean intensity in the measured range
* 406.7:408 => -0.08 mag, 17.4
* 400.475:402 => -0.21 mag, 18.9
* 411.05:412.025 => -0.13 mag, 18.7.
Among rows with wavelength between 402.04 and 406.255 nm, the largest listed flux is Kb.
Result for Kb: 19.7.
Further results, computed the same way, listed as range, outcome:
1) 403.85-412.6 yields 20.2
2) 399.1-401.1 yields 19.49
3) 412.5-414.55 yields 19.92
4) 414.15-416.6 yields 18.76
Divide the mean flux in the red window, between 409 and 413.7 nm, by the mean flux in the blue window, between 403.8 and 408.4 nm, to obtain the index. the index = 1.02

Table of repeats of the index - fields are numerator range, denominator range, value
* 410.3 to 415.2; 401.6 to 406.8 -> 1.02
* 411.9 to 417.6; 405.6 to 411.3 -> 1.05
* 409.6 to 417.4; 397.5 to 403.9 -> 1.03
